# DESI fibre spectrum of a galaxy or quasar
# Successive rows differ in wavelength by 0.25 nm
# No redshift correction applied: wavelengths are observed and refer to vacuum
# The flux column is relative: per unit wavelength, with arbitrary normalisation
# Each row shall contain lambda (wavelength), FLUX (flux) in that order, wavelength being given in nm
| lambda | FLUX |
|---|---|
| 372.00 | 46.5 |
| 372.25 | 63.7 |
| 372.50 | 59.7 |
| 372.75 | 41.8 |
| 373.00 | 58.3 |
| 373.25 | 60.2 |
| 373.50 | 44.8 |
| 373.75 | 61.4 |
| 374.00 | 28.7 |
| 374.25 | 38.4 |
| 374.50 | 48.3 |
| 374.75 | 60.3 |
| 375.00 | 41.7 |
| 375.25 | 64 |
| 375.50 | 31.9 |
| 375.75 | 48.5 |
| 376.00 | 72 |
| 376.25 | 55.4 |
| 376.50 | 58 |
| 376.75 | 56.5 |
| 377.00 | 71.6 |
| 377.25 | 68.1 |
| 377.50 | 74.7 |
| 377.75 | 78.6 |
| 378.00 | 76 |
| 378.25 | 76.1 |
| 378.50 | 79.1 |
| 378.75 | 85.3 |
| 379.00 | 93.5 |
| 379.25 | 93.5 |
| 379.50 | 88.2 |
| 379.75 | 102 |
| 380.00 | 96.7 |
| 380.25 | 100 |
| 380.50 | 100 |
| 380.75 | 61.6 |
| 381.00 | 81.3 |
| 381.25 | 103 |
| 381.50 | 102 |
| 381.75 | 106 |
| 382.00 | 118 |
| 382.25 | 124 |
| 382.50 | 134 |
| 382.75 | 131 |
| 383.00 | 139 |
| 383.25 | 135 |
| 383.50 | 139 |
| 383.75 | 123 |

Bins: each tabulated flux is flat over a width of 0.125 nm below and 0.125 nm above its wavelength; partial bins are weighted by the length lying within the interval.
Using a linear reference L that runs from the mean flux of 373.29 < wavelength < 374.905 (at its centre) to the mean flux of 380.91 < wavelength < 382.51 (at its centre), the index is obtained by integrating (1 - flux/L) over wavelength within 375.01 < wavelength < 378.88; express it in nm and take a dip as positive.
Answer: 0.28 nm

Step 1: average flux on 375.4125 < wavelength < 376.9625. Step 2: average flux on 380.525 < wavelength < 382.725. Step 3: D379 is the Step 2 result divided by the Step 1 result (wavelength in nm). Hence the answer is 1.90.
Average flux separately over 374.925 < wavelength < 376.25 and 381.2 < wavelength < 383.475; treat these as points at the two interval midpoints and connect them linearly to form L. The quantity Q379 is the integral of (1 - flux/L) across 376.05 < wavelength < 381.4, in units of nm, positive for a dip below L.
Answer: 0.22 nm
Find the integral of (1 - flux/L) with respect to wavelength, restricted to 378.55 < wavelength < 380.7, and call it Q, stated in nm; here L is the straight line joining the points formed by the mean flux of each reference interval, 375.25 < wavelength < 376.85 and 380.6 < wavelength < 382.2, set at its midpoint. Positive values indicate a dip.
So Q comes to -0.28 nm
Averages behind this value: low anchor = 54.5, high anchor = 96.7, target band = 93.2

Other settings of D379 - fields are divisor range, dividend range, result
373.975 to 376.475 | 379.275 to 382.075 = 1.91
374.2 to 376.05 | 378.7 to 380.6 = 1.89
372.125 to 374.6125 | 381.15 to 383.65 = 2.44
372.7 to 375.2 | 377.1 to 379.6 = 1.65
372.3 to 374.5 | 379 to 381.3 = 1.85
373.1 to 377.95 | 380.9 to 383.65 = 2.13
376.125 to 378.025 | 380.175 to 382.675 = 1.55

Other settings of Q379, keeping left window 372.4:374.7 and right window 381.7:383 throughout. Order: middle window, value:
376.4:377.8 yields 0.22 nm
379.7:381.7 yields 0.31 nm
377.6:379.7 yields 0.20 nm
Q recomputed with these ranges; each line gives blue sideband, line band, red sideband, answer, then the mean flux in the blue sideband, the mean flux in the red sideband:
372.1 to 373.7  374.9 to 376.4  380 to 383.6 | 0.415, 54.9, 112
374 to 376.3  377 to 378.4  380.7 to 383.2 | -0.027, 49.8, 112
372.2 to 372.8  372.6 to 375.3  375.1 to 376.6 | 0.280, 55.6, 54.7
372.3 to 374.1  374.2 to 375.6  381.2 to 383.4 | 0.355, 51.5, 122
